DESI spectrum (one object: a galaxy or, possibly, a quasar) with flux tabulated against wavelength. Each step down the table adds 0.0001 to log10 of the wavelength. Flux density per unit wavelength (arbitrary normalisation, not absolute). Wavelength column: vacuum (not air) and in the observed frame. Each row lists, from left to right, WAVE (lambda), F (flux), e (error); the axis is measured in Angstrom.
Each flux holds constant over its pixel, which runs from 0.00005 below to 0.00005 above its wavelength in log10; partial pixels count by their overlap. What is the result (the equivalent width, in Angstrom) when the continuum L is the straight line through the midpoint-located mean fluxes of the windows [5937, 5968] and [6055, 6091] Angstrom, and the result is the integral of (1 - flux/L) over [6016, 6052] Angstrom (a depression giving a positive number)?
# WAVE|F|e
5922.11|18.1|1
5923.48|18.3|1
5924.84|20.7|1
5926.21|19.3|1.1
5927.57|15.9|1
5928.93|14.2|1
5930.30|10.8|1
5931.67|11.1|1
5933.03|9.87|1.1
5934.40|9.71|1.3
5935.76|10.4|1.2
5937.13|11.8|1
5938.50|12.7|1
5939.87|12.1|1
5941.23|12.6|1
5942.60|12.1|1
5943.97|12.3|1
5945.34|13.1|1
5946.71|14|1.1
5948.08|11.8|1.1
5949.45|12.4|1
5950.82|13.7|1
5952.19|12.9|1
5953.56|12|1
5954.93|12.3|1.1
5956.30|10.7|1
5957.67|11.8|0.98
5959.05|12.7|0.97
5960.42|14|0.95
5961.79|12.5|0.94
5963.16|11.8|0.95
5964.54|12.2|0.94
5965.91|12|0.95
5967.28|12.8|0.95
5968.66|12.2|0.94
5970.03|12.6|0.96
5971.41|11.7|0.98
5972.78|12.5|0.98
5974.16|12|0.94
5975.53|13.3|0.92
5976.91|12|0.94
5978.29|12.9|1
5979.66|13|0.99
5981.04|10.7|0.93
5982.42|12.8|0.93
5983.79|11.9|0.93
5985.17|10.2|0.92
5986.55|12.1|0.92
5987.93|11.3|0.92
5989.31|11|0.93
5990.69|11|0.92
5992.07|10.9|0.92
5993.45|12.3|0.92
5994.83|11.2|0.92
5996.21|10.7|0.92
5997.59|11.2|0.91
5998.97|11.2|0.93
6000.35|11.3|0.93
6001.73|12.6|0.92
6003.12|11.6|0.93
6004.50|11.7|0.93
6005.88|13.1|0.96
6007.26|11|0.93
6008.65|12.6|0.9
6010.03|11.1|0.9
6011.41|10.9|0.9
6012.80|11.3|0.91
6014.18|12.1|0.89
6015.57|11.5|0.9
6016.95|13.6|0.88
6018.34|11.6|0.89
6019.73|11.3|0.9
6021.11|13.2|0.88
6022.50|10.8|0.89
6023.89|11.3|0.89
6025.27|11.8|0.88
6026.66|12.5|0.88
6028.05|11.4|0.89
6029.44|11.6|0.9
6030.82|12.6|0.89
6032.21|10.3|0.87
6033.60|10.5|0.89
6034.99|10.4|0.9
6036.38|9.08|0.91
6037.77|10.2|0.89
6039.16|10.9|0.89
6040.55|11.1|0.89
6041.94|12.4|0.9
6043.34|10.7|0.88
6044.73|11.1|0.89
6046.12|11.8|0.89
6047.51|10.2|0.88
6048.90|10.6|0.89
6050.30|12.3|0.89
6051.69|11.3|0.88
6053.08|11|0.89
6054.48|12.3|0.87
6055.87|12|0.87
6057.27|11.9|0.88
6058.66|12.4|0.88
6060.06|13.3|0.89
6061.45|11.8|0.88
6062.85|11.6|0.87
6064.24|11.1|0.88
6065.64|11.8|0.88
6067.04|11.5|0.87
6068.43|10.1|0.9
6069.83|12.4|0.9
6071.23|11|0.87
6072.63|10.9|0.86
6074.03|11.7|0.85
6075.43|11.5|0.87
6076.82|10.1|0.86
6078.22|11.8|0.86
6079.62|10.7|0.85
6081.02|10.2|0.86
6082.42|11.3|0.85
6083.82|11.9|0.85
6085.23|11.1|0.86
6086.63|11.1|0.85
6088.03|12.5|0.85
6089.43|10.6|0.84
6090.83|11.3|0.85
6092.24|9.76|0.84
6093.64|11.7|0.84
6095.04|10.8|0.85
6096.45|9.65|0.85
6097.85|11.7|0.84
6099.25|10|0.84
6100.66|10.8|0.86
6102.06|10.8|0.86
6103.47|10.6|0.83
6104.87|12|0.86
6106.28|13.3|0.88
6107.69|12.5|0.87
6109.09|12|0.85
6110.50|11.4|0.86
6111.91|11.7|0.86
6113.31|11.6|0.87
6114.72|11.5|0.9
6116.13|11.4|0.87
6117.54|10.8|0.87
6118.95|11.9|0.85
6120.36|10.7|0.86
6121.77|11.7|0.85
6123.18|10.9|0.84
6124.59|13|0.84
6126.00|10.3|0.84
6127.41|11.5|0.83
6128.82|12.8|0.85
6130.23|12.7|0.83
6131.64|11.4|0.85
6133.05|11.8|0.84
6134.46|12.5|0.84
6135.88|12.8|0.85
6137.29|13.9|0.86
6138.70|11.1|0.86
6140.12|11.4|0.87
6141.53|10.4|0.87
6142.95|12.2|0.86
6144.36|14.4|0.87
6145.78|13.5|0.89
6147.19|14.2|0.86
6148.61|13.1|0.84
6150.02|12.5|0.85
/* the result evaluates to 1.4 Angstrom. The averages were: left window 12.5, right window 11.5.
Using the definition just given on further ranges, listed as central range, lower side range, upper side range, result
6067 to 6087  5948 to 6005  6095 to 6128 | 0.7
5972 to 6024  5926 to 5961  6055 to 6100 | 0.9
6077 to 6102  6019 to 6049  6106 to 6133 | 1.2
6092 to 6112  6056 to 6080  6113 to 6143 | 0.6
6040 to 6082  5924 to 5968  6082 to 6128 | 1.1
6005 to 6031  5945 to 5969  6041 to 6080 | 0.1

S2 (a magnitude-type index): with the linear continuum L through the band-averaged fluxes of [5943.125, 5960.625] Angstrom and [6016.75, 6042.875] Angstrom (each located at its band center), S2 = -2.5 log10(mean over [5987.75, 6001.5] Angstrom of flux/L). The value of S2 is 0.06 mag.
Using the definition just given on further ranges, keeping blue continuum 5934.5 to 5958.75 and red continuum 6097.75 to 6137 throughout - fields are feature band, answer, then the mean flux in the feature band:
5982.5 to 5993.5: 0.07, 11.4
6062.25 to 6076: 0.04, 11.4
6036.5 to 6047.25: 0.08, 11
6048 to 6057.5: 0.03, 11.6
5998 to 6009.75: 0.02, 11.8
